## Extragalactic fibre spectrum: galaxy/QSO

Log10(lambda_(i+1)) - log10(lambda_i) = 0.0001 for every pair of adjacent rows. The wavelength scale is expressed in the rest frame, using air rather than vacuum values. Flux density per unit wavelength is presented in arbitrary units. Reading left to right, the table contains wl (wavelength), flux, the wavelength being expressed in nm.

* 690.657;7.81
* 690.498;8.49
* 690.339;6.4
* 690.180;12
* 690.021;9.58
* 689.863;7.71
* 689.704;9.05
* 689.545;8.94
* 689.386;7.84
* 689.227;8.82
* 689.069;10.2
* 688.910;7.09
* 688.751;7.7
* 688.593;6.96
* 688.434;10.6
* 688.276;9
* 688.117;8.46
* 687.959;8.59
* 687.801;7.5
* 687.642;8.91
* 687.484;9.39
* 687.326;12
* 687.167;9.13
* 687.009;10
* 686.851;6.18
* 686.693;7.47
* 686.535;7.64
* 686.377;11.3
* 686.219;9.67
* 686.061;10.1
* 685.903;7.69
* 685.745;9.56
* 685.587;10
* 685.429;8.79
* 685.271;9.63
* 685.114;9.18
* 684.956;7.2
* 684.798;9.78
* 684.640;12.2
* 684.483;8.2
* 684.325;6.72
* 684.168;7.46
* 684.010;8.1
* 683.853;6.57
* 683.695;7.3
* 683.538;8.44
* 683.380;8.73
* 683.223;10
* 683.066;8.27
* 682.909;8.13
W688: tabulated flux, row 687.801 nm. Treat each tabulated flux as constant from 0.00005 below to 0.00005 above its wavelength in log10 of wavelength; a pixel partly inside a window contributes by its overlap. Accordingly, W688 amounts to 7.5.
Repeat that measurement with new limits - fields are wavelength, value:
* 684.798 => 9.78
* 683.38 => 8.73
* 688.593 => 6.96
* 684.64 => 12.2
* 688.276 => 9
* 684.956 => 7.2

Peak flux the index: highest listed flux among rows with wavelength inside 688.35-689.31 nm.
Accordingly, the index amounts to 10.6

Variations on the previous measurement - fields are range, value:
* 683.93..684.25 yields 8.1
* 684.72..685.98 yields 10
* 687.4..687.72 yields 9.39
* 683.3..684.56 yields 8.73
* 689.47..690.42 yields 12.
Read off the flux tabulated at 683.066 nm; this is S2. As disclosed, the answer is 8.27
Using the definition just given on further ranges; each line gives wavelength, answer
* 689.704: 9.05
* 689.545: 8.94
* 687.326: 12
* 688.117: 8.46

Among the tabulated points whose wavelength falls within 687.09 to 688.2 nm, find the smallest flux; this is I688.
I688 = 7.5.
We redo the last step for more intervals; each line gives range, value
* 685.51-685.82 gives 9.56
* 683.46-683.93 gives 6.57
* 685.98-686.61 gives 7.64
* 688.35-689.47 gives 6.96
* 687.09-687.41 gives 9.13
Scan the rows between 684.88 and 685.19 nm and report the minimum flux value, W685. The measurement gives 7.2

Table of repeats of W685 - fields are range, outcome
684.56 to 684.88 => 9.78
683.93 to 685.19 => 6.72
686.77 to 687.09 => 6.18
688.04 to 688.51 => 8.46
